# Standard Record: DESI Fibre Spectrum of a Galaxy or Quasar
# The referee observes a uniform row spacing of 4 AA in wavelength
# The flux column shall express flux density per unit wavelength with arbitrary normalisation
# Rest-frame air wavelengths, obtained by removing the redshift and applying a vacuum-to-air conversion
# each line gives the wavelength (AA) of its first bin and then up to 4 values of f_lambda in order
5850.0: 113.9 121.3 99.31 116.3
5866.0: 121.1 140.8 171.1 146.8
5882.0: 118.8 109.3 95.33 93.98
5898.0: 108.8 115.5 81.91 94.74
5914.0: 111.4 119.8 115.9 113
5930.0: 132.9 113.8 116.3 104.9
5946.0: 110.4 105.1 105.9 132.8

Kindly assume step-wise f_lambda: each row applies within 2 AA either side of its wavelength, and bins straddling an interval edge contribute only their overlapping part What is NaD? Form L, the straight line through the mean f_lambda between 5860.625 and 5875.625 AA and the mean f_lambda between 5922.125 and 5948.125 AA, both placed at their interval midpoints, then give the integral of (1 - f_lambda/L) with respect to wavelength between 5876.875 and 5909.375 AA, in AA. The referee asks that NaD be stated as 5.6 AA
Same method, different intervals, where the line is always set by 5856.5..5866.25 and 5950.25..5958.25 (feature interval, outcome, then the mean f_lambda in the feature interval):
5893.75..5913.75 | 2.09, 101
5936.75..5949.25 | 0.38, 110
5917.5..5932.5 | -1.01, 120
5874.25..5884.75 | -2.43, 138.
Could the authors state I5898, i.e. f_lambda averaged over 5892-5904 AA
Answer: 106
